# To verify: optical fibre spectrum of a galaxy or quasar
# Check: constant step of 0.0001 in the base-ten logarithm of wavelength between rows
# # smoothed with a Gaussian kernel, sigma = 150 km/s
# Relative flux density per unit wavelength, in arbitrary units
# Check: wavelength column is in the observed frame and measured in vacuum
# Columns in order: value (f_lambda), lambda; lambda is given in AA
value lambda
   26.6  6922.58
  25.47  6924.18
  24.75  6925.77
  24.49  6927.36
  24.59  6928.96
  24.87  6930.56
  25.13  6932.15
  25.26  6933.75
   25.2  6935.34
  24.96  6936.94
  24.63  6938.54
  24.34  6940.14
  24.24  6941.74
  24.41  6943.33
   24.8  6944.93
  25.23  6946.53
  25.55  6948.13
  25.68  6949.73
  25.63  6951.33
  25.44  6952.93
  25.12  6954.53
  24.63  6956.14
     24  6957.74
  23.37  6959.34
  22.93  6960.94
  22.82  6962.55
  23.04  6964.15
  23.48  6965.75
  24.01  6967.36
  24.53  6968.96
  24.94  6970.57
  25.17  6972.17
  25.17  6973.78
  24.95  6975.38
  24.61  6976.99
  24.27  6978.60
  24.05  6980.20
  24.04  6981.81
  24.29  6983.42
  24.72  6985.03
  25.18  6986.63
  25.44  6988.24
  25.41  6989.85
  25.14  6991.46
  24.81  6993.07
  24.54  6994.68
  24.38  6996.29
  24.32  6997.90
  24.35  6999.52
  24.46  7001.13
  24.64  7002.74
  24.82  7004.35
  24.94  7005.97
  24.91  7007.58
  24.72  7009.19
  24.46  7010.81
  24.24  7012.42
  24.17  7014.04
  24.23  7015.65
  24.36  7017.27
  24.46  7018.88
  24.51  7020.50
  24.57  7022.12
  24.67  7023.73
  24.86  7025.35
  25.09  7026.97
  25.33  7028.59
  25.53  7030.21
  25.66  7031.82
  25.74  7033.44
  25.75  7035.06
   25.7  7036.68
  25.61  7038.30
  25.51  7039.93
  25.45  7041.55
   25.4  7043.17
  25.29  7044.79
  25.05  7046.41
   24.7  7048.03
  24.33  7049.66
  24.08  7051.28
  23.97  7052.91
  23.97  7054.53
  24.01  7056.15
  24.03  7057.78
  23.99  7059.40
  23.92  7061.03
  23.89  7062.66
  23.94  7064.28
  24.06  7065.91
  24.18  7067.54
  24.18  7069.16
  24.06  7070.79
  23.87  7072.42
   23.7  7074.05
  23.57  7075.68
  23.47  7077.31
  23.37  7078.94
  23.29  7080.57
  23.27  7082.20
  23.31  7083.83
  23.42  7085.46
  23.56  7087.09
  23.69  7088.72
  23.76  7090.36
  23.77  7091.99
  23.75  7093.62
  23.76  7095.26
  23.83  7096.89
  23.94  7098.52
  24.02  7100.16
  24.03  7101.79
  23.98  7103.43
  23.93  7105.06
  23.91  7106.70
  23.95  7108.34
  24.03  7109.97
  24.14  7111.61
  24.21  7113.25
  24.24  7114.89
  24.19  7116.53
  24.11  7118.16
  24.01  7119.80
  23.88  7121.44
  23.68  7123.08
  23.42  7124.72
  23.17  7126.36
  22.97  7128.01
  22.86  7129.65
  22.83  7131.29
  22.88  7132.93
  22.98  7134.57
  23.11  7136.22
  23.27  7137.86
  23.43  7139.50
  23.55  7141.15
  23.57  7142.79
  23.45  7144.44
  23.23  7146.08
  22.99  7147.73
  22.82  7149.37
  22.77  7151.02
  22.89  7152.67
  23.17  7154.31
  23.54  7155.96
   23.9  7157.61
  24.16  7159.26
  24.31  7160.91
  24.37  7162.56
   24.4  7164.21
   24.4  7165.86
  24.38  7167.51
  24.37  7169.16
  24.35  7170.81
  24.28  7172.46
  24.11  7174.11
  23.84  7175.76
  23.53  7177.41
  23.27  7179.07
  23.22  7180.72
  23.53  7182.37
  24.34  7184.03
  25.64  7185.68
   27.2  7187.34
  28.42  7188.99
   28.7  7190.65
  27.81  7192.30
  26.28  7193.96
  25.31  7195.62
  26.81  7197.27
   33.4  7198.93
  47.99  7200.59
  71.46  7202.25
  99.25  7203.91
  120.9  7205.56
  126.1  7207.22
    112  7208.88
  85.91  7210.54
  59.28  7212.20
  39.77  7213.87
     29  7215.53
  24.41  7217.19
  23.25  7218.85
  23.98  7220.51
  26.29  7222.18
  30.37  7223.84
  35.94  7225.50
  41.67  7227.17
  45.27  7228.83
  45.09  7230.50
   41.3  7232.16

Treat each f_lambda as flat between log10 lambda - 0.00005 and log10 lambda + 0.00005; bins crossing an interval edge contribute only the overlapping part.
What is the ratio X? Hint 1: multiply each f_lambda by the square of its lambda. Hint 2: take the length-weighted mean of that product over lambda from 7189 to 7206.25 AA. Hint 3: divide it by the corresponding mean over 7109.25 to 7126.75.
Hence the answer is 2.10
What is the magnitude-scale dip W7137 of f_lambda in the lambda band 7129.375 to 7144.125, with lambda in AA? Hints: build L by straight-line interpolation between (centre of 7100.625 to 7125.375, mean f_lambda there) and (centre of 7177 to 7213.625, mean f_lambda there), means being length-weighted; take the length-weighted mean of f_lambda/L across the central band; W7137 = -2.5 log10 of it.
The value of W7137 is 0.33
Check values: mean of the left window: 24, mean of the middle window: 23.2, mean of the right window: 49.7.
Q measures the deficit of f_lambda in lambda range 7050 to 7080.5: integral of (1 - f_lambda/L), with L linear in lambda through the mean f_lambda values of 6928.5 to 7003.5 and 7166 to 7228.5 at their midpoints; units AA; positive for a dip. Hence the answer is 7.4 AA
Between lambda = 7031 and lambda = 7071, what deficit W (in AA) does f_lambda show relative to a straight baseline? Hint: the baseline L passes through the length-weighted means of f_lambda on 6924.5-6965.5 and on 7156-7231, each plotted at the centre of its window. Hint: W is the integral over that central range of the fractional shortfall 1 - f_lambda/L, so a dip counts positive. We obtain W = 7.72 AA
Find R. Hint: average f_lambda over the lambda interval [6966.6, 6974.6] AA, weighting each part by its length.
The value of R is 24.8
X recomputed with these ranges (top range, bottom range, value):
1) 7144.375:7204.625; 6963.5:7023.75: 1.23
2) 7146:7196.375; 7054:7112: 1.06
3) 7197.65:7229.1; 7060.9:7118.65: 2.45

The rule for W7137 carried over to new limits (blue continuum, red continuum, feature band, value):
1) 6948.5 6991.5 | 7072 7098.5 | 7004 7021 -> -0.02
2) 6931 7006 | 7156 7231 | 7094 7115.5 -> 0.35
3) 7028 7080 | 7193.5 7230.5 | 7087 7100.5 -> 0.31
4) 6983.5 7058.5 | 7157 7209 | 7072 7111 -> 0.27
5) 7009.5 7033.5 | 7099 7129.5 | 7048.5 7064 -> 0.02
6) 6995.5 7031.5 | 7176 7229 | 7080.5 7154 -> 0.43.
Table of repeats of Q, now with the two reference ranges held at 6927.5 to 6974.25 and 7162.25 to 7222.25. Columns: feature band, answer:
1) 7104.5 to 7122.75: 5.8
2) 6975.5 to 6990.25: 1.1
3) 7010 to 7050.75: 6.5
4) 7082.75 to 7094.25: 3.4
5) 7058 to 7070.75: 3.2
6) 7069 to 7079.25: 2.8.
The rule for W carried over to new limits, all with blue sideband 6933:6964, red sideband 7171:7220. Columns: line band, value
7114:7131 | 6.5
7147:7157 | 4.3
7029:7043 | 2.6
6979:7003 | 2.8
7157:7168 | 4.5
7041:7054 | 3.0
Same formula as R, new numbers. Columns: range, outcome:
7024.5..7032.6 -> 25.3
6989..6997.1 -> 24.9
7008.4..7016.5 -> 24.3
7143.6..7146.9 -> 23.3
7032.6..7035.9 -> 25.7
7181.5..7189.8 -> 25.8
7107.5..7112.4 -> 24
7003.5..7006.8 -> 24.9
